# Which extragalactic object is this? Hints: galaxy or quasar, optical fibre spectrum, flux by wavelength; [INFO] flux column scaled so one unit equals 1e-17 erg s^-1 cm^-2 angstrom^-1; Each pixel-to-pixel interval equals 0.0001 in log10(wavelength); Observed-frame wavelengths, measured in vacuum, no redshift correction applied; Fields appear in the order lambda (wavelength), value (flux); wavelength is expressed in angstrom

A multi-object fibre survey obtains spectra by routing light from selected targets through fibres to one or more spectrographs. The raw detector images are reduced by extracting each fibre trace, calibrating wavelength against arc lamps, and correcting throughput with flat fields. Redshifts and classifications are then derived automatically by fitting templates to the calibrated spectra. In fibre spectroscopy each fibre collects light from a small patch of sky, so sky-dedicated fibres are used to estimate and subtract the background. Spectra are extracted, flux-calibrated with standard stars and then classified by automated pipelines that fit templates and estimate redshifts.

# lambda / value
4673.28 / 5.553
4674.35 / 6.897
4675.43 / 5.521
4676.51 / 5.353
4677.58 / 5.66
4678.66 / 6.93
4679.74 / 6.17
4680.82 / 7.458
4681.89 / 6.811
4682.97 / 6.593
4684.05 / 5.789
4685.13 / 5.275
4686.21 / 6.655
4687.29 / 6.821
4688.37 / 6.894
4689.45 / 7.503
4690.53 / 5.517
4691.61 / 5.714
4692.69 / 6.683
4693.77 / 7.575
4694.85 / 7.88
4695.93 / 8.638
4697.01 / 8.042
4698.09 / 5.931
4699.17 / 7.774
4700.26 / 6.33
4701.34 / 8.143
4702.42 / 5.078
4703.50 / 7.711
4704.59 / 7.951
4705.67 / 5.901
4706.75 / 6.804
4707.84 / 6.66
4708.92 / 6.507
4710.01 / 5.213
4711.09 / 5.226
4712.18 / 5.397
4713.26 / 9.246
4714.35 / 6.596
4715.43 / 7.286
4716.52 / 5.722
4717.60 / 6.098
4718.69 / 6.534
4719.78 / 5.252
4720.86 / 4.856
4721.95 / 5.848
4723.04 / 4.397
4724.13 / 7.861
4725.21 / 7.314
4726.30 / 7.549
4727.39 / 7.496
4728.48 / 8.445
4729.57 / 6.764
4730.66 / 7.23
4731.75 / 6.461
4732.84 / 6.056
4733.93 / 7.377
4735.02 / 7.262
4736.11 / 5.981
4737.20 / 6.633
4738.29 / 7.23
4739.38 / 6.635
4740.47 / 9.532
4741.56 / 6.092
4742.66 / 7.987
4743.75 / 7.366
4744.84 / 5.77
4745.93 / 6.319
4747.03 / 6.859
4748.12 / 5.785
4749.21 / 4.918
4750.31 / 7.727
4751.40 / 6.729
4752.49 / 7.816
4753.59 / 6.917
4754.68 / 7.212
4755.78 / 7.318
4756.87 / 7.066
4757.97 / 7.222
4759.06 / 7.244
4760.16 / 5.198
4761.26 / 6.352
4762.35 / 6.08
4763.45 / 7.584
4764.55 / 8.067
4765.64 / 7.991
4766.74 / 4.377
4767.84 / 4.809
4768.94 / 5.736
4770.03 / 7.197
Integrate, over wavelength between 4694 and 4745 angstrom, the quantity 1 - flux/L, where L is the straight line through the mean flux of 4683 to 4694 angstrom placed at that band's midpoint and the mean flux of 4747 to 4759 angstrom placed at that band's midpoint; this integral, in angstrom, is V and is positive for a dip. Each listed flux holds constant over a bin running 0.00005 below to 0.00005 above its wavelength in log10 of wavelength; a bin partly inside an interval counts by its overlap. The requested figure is -1.4 angstrom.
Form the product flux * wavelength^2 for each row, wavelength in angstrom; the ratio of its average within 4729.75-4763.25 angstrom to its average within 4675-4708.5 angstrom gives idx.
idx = 1.04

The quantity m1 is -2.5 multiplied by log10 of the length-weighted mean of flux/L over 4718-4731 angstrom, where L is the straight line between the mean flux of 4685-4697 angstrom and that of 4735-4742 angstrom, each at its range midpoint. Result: 0.07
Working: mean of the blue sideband 6.94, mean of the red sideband 7.06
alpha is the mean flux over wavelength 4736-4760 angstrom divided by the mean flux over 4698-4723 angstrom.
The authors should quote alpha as 1.08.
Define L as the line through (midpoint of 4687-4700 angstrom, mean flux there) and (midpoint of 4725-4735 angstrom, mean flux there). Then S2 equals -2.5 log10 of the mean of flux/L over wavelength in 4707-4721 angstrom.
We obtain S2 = 0.14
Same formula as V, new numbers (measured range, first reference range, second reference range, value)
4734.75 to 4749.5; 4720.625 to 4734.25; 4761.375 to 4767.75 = -0.1 angstrom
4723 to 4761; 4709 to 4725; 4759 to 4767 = -3.1 angstrom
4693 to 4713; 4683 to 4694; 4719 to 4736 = -1.1 angstrom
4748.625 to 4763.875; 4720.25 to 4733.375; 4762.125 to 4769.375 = -0.8 angstrom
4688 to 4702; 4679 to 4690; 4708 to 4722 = -1.4 angstrom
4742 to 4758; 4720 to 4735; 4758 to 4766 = 0.0 angstrom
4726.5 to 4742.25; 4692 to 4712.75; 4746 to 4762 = -0.8 angstrom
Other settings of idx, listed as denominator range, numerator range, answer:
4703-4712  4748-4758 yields 1.09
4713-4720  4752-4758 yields 1.11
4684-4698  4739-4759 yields 1.04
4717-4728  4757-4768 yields 1.06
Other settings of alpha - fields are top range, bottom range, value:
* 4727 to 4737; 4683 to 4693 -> 1.11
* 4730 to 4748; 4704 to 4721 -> 1.08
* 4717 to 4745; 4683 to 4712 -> 1.02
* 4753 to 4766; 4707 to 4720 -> 1.10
